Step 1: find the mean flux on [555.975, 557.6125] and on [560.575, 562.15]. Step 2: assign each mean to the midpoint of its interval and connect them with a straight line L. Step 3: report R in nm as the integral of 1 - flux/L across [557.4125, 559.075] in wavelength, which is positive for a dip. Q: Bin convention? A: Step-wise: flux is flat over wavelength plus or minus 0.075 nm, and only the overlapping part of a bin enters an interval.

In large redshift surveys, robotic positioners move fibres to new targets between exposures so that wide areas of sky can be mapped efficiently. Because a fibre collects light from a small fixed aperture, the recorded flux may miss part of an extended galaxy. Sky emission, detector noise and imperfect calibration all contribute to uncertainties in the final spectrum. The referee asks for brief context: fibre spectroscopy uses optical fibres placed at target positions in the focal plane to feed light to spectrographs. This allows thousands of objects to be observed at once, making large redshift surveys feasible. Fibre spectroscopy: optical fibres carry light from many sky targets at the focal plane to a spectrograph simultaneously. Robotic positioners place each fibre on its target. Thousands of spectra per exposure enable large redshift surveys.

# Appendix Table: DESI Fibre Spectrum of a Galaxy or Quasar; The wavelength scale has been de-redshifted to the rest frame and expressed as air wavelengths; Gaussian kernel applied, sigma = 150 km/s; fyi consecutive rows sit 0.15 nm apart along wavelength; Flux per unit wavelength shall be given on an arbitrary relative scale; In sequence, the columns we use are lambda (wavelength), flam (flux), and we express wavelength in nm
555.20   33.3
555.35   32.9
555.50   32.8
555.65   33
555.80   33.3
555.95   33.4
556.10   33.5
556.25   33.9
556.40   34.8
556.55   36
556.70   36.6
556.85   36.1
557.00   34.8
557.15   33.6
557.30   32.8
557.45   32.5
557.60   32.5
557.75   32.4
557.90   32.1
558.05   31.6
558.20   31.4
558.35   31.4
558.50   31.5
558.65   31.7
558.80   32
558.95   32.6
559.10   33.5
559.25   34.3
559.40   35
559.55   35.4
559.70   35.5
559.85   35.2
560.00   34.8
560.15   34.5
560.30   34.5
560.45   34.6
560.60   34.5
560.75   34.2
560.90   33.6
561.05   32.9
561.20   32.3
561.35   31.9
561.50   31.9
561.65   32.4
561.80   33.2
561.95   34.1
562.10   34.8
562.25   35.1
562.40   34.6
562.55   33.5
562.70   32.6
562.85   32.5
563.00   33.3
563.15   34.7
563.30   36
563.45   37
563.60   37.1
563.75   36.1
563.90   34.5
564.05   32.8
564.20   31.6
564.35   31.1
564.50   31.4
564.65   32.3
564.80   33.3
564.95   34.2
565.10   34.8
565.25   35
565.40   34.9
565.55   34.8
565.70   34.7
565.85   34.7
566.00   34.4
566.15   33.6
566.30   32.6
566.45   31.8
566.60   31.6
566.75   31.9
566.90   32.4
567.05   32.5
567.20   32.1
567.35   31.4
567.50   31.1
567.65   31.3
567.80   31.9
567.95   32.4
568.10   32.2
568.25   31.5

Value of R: 0.096 nm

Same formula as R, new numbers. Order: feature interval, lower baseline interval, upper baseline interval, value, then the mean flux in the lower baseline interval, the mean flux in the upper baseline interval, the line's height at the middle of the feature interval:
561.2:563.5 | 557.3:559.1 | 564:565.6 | -0.065 nm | 32.1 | 33.3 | 32.8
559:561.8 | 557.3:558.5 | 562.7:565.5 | -0.095 nm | 32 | 34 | 32.8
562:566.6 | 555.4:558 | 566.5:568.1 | -0.220 nm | 33.7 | 31.9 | 32.4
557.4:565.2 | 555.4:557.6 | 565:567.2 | 0.052 nm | 34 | 33.5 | 33.8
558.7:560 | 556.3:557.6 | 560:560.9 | 0.010 nm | 34.5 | 34.4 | 34.4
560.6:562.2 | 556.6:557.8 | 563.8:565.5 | 0.019 nm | 34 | 33.3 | 33.6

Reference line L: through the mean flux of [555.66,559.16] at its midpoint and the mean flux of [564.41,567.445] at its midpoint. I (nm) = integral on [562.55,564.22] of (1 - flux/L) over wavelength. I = -0.06 nm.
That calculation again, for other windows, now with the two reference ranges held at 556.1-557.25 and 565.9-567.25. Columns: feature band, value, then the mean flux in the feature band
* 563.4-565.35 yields -0.047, 33.9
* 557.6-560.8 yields 0.085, 33.4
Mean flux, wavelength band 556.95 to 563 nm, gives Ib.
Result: 33.4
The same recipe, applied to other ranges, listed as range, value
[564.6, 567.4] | 33.3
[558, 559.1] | 31.9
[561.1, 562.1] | 32.8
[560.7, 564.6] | 33.6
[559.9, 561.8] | 33.5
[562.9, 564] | 35.4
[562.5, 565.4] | 33.9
